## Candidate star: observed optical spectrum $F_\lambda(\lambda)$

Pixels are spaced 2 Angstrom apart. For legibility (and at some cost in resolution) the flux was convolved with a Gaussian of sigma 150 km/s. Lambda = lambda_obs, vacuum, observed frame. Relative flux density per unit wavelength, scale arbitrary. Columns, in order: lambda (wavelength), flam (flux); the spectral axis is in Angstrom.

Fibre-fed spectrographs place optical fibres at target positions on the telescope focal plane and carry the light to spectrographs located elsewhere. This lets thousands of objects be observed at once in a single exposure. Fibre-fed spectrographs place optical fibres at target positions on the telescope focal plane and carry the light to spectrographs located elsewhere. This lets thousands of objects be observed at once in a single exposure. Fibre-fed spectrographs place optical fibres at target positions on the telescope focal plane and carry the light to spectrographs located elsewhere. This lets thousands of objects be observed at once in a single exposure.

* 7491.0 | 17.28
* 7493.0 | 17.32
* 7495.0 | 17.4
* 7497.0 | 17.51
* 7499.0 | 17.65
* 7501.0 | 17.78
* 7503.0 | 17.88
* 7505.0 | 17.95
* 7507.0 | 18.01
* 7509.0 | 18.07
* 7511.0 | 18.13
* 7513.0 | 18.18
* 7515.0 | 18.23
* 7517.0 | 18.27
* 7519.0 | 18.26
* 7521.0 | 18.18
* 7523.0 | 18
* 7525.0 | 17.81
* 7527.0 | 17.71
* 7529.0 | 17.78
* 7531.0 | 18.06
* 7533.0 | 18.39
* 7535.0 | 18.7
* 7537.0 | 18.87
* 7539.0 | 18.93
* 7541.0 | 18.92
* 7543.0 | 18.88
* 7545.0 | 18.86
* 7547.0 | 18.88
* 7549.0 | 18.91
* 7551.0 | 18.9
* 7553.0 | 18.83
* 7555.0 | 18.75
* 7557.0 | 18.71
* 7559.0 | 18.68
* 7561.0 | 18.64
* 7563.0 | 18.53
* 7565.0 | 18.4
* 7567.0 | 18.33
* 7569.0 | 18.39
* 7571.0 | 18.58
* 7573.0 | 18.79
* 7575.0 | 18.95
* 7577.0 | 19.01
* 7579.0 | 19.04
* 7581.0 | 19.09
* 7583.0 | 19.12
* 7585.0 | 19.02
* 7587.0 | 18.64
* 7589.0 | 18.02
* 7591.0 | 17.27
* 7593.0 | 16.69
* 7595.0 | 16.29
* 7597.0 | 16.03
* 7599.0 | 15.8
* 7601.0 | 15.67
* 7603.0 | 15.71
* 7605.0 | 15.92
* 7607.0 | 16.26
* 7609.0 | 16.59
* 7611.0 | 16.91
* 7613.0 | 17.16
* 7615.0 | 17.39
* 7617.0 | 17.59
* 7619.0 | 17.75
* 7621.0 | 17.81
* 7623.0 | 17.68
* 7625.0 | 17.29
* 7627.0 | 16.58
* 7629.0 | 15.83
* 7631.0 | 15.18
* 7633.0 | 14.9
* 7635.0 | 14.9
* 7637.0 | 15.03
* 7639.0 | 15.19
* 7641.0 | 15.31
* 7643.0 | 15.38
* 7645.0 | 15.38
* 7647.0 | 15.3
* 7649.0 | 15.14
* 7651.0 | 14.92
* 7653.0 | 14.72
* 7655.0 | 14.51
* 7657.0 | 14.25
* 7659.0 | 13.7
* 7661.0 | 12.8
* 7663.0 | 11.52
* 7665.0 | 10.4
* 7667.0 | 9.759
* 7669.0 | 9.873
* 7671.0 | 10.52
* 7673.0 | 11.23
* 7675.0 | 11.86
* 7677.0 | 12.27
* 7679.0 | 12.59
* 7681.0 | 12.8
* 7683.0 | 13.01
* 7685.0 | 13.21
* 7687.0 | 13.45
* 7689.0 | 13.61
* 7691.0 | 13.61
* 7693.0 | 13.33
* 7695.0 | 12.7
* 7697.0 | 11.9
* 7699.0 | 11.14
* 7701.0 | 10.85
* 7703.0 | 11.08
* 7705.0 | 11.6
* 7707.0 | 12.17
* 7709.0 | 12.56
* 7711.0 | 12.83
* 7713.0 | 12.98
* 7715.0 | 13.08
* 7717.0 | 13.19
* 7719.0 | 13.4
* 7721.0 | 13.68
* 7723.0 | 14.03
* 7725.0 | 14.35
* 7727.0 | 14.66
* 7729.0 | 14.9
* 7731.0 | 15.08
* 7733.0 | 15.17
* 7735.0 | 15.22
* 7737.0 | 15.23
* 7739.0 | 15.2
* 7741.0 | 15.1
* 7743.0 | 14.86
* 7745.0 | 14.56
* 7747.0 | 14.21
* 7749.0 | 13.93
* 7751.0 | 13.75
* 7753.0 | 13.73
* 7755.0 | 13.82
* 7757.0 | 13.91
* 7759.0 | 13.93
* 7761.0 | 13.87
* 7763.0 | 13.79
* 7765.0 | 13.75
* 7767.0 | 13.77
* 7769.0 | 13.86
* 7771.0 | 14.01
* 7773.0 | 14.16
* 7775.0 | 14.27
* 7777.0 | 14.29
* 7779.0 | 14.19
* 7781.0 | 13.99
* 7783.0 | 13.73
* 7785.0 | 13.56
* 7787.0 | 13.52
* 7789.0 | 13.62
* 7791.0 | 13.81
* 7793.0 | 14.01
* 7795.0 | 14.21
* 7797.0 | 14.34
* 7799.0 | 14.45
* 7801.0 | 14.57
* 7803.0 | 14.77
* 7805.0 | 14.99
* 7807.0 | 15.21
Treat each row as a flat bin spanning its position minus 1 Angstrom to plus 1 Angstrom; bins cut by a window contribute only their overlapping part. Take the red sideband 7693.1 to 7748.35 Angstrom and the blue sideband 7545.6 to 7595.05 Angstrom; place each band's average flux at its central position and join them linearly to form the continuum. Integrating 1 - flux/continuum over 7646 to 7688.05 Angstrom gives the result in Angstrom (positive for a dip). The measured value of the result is 7.09 Angstrom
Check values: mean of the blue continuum 18.5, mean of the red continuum 13.5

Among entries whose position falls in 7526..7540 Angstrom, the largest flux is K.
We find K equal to 18.93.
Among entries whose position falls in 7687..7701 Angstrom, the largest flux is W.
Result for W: 13.61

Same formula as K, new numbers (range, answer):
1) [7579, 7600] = 19.12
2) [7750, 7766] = 13.93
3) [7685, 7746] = 15.23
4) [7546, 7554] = 18.91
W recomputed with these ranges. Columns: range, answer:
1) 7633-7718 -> 15.38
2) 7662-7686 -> 13.21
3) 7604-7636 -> 17.81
